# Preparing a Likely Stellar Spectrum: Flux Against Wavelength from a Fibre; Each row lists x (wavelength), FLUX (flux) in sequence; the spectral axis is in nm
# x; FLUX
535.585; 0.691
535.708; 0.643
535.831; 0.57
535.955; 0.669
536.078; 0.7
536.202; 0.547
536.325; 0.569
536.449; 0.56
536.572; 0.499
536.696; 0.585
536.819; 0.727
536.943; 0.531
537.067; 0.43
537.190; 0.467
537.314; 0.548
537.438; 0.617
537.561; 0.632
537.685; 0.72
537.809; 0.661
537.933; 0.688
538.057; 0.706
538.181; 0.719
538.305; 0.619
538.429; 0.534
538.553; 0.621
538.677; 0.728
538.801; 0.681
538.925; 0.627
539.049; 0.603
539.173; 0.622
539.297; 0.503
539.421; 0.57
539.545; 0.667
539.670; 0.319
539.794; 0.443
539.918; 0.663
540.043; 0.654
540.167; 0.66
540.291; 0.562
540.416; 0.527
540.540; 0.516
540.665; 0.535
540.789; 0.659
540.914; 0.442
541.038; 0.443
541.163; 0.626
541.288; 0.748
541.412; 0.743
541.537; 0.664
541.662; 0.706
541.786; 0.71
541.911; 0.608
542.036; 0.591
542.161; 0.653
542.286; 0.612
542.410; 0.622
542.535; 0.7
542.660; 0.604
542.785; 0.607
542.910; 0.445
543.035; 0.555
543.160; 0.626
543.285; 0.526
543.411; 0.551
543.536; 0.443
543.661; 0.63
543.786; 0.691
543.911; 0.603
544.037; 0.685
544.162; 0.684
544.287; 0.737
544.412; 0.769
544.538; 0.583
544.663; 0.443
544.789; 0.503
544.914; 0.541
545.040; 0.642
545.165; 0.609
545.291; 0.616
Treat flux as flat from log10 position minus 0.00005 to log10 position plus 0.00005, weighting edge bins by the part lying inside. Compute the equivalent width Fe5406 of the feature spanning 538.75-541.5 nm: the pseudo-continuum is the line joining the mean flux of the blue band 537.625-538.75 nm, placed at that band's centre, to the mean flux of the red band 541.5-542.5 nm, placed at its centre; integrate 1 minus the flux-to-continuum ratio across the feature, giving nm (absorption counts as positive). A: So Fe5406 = 0.308 nm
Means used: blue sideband 0.666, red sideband 0.647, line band 0.583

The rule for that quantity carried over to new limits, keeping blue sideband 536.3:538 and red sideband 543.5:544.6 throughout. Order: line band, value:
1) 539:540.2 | 0.09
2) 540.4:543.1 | 0.10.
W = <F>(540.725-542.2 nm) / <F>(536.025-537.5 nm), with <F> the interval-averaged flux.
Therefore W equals 1.12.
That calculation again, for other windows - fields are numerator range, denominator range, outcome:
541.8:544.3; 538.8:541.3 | 1.07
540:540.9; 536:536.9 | 0.97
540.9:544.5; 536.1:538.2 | 1.04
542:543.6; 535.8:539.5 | 0.95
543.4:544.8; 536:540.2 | 1.03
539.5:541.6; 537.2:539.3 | 0.91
